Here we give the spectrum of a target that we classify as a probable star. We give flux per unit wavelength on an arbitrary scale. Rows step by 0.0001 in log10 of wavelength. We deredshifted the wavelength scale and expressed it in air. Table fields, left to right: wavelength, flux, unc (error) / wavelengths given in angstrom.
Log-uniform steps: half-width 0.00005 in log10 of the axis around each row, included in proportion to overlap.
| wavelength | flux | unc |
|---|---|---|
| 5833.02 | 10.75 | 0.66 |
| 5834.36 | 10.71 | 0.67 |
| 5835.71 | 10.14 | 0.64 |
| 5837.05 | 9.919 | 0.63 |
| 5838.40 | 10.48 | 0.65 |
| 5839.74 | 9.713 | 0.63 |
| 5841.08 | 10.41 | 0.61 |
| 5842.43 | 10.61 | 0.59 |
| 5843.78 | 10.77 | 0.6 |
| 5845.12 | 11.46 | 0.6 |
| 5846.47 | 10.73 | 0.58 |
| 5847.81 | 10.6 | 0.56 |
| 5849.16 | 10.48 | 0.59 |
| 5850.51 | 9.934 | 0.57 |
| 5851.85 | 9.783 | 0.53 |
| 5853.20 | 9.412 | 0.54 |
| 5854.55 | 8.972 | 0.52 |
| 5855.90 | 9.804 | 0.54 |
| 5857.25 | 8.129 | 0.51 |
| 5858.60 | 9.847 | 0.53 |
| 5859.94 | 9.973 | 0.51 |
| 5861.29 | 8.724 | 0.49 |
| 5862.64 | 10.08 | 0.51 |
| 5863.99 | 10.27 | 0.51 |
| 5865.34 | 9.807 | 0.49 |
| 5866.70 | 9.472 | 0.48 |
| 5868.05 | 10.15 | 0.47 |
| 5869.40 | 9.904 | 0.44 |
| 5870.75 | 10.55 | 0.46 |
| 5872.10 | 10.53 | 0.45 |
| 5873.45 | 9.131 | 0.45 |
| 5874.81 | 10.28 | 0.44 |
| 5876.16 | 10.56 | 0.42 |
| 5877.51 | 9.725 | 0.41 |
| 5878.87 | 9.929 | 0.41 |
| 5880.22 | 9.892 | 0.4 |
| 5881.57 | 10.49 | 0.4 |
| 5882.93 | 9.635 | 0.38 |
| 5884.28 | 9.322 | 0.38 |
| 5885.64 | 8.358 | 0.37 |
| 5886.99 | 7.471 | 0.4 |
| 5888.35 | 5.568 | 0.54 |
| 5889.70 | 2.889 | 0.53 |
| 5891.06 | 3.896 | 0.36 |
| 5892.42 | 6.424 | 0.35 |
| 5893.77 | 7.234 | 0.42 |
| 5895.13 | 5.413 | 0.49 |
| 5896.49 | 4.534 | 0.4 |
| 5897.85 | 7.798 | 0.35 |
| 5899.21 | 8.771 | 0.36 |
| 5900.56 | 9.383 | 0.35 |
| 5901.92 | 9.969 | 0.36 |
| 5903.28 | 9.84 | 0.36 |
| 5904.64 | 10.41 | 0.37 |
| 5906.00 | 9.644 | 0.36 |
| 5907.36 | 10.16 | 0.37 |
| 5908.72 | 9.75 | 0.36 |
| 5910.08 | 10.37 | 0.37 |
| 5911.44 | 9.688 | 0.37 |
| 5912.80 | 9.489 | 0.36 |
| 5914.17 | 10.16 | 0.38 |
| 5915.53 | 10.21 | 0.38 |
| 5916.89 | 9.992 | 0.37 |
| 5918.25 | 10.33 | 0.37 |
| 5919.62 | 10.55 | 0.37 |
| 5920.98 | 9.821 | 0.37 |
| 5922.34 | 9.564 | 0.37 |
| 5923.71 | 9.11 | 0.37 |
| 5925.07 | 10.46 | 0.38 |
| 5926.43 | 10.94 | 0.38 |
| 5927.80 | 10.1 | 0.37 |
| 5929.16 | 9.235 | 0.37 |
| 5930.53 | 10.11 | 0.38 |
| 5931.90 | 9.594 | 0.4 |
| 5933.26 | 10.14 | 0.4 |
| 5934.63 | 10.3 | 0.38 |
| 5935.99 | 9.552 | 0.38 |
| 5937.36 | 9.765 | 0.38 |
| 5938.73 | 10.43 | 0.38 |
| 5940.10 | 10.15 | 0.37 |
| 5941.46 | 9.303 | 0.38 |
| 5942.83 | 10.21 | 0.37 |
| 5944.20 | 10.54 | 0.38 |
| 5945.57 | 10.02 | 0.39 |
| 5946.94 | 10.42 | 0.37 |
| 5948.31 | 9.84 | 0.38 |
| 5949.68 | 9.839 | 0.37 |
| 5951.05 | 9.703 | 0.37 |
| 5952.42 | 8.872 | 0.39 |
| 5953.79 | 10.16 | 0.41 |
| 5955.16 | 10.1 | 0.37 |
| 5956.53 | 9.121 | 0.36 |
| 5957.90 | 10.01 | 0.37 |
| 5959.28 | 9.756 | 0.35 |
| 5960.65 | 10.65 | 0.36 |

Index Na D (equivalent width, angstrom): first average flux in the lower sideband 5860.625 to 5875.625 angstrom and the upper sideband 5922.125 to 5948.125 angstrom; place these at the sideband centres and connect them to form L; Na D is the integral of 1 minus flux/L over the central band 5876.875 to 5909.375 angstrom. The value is 5.7 angstrom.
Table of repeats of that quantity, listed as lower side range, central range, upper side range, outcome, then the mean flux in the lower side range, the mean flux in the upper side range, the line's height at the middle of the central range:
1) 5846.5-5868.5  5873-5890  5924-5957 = 1.7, 9.74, 9.95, 9.8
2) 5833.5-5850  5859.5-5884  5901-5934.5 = 0.8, 10.5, 9.98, 10.3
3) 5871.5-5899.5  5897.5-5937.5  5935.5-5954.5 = -3.8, 7.97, 9.92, 9.02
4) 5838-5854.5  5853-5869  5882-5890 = -0.5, 10.3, 7.51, 9.27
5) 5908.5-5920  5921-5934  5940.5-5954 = 0.1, 10.1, 9.89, 9.99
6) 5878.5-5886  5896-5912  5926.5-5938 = 0.8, 9.65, 9.91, 9.76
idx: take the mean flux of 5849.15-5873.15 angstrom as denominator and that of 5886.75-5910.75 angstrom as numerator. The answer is 0.80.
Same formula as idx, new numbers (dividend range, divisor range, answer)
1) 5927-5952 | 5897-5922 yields 1.02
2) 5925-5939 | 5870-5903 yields 1.21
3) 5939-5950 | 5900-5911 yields 1.01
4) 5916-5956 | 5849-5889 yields 1.05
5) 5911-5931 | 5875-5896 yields 1.28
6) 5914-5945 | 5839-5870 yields 1.01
